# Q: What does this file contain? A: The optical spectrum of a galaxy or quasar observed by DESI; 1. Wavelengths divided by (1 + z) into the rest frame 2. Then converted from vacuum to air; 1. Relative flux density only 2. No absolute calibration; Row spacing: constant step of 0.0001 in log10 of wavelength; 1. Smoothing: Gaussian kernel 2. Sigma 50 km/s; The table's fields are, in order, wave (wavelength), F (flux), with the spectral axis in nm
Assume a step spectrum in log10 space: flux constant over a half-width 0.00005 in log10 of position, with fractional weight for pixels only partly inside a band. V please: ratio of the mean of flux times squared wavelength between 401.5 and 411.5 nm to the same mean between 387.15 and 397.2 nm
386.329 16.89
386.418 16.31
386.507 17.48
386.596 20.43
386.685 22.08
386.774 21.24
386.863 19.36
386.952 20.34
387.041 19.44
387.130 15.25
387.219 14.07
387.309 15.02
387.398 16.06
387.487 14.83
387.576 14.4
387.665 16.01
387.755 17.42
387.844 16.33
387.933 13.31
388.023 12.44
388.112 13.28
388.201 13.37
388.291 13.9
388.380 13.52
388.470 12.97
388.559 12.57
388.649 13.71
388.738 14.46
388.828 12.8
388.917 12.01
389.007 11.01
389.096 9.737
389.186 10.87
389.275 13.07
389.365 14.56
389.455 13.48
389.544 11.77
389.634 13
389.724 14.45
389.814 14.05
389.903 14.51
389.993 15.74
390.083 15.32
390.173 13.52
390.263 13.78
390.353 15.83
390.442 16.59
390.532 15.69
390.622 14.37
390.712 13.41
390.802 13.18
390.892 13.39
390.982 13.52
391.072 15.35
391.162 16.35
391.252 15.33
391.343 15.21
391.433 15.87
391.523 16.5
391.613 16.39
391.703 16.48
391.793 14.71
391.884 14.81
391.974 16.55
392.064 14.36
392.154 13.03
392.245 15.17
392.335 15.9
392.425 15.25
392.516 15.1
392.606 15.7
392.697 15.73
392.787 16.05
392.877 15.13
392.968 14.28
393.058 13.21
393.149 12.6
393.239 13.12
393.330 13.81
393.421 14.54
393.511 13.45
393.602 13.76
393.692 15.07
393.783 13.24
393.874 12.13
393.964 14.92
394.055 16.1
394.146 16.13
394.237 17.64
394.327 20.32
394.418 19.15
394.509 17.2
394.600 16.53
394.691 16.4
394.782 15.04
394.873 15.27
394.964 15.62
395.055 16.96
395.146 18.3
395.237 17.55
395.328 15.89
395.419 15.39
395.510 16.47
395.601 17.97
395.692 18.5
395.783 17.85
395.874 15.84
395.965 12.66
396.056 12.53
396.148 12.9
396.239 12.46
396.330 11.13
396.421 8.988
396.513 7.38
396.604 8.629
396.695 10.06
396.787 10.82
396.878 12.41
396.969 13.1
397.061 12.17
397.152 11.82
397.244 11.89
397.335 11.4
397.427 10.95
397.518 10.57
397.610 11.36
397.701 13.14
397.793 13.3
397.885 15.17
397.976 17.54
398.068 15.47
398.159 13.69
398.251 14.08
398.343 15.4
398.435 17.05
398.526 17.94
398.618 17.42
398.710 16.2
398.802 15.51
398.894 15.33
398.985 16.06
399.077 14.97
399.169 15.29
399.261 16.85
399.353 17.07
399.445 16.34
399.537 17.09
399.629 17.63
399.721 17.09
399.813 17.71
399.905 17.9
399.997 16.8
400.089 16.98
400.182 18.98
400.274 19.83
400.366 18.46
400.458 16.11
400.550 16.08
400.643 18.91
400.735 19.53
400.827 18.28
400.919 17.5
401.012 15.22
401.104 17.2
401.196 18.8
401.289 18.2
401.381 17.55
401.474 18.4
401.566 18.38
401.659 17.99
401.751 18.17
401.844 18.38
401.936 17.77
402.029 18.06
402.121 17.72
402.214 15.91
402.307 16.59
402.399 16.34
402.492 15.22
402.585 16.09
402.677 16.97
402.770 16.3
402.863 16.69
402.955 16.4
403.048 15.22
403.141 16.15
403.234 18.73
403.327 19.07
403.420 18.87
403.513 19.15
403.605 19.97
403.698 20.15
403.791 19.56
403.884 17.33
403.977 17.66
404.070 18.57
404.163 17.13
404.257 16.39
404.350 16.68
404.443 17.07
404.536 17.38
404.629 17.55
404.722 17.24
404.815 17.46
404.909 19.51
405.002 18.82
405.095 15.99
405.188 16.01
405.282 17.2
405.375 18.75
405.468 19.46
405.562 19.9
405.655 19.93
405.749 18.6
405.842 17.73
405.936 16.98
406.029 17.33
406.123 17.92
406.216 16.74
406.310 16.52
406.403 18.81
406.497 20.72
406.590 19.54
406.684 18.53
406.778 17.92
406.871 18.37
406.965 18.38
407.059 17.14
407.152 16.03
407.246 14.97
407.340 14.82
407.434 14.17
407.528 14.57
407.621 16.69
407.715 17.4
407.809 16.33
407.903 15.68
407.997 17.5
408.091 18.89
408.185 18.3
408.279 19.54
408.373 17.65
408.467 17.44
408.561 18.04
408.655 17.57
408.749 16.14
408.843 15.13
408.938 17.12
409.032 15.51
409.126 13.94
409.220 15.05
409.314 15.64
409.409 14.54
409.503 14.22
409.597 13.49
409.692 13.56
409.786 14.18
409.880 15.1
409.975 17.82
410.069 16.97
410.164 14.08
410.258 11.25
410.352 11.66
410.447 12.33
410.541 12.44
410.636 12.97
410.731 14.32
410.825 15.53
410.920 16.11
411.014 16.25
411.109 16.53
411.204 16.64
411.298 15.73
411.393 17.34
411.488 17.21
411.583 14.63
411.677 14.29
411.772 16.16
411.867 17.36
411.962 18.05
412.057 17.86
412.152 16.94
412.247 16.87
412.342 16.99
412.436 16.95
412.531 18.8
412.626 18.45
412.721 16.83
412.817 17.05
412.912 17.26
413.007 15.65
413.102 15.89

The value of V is 1.25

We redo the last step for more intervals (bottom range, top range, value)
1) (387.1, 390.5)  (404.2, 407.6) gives 1.37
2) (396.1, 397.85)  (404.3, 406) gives 1.65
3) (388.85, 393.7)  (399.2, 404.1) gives 1.29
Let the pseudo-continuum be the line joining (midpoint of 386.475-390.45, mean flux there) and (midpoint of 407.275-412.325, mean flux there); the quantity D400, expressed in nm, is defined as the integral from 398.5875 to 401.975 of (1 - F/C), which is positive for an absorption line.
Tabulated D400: -0.44 nm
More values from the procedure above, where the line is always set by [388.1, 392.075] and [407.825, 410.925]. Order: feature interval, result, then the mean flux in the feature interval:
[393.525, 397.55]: 0.065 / 14.3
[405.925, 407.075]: -0.218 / 18.1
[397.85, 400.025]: -0.235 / 16.3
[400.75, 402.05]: -0.261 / 17.9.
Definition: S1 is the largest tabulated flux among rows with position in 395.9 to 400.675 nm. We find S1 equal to 19.83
